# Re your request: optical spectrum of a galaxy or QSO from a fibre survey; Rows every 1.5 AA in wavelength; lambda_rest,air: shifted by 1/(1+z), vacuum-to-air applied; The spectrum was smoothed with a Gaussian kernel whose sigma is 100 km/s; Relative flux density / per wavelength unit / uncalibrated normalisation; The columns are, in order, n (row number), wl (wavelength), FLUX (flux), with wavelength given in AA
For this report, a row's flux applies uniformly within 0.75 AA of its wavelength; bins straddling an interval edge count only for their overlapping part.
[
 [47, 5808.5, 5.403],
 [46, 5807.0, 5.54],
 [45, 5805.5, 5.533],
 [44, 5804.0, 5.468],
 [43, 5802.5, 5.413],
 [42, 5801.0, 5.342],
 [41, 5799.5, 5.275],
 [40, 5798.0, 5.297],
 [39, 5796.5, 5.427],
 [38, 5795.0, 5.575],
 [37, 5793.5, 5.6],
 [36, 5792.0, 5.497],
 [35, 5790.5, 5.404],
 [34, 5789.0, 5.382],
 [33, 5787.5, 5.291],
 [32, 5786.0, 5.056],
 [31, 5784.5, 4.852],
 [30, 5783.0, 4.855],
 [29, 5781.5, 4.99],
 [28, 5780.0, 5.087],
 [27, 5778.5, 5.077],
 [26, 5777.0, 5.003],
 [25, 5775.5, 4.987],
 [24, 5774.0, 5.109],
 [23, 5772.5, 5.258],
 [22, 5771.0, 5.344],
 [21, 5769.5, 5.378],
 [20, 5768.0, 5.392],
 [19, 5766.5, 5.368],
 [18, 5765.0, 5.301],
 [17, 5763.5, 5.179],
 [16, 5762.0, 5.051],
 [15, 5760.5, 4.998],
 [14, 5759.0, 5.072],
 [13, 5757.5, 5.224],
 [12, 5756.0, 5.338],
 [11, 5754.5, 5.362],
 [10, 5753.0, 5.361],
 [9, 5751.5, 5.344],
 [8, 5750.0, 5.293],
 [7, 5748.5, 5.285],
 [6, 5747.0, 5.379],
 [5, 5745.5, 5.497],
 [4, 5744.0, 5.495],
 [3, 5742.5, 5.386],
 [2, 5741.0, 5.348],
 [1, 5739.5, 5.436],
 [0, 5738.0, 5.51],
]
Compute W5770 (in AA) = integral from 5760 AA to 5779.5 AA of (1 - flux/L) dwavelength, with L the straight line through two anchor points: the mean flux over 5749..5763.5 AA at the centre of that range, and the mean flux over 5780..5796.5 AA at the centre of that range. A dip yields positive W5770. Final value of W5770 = 0.2 AA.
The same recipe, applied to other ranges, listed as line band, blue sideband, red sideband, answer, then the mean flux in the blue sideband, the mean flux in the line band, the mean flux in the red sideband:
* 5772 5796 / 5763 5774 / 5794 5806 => 0.8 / 5.31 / 5.19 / 5.42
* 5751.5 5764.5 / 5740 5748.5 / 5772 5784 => 0.1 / 5.41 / 5.21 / 5.04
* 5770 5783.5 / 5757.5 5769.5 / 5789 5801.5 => 0.5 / 5.21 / 5.09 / 5.43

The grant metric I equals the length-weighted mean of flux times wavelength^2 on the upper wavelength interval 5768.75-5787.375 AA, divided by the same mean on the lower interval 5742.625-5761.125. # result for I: 0.97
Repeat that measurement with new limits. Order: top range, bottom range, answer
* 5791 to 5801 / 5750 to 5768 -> 1.05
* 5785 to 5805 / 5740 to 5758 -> 1.02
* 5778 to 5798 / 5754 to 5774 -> 1.01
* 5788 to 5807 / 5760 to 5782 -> 1.06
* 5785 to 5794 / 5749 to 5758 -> 1.02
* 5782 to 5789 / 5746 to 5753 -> 0.96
